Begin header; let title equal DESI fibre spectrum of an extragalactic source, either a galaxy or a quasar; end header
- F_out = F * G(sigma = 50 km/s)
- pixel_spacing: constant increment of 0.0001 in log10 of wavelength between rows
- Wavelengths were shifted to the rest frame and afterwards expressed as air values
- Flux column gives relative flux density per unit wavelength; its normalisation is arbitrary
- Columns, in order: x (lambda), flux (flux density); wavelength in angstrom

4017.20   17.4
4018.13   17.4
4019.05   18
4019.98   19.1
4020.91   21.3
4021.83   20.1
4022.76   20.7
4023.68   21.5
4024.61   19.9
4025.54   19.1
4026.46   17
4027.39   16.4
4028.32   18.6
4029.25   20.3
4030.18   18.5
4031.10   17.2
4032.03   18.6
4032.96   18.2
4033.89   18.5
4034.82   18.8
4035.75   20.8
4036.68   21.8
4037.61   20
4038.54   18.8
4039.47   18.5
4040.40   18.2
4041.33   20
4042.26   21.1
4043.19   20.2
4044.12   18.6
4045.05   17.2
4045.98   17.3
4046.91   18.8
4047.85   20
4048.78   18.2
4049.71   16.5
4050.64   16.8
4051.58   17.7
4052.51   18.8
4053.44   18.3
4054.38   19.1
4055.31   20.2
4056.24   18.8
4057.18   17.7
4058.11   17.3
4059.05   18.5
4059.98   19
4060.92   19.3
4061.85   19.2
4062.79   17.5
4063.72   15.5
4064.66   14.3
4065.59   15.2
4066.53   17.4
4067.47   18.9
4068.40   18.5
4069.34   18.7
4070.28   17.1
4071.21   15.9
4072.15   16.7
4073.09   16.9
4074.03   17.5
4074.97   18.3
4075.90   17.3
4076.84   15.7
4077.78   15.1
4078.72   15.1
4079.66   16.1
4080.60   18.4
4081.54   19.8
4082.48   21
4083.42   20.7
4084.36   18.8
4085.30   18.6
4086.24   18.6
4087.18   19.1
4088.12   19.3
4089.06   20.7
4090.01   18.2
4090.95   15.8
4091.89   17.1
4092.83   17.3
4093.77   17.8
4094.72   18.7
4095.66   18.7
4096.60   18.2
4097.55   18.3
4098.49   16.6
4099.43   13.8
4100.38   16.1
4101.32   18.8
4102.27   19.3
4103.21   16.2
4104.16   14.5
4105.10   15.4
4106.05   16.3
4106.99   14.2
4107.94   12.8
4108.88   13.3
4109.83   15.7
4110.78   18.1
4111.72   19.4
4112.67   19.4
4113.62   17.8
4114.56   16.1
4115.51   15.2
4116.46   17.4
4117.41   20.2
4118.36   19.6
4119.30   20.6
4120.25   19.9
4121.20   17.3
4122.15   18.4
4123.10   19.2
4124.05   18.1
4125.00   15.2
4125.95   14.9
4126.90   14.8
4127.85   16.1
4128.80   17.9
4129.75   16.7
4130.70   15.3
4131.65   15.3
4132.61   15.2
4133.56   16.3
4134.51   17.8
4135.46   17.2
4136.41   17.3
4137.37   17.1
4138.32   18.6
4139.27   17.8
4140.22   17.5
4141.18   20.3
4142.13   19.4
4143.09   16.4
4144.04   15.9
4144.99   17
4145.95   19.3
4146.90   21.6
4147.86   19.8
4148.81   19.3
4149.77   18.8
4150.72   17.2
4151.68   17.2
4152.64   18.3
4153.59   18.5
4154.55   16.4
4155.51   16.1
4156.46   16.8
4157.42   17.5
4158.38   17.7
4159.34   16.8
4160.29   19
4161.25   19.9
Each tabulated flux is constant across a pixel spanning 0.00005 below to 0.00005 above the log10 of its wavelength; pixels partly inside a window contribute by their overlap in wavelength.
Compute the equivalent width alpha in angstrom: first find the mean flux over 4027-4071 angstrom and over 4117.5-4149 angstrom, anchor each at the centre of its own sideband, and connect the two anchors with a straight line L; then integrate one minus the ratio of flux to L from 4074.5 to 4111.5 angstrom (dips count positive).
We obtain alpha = 1.5 angstrom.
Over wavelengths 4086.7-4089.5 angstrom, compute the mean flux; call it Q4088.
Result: 19.7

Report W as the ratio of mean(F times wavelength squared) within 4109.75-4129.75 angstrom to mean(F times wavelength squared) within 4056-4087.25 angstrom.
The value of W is 1.02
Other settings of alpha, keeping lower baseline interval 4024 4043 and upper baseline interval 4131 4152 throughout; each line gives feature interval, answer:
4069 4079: 0.98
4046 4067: 0.99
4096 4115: 1.77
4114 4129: 0.41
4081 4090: -0.53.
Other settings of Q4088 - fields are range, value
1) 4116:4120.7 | 19.6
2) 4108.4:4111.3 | 15.8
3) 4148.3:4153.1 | 18.2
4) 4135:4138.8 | 17.6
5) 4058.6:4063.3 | 18.7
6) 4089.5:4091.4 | 17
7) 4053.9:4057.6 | 18.9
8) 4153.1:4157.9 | 17.1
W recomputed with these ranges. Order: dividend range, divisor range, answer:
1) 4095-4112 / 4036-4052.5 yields 0.90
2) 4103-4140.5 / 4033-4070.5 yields 0.95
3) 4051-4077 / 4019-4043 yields 0.93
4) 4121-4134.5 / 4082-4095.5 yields 0.90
